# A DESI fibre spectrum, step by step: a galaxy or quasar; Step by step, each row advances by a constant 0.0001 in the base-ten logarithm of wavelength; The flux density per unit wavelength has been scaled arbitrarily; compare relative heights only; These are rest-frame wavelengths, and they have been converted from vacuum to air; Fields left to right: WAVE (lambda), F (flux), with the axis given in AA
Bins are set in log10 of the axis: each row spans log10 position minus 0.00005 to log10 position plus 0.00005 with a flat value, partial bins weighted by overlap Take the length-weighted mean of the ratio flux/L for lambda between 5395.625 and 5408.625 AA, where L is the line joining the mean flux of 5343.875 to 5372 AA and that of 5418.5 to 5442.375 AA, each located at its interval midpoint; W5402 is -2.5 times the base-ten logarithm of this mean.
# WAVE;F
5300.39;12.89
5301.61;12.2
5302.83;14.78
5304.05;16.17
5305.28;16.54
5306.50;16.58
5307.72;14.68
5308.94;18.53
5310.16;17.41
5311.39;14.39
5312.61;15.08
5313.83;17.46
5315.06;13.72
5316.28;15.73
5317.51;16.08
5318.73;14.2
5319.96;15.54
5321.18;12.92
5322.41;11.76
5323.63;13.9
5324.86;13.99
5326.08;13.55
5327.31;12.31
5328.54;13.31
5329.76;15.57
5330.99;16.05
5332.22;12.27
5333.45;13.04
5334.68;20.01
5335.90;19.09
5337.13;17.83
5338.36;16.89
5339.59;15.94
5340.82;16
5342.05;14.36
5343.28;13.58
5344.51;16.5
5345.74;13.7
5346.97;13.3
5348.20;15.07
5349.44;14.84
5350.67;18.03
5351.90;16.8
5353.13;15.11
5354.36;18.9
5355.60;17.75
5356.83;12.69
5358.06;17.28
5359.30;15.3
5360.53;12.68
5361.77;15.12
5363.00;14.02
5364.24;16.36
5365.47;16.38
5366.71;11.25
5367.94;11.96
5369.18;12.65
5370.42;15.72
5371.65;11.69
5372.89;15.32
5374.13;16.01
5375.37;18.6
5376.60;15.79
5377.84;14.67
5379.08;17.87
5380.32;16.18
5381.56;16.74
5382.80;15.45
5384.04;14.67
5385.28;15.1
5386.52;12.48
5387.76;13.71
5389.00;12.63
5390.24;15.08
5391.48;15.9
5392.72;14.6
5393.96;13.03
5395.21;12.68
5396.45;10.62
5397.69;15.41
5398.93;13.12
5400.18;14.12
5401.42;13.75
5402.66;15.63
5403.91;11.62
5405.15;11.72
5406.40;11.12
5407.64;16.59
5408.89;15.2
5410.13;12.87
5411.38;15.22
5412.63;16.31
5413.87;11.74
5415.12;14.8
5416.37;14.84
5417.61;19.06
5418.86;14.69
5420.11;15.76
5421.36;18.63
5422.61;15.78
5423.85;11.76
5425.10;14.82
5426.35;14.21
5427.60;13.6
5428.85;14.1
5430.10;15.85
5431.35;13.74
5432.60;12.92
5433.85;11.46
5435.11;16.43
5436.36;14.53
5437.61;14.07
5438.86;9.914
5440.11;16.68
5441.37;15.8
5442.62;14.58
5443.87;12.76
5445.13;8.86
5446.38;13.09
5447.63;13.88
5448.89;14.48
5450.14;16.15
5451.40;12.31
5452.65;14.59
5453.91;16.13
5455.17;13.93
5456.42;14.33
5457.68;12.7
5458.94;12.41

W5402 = 0.10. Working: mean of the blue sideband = 14.9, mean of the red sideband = 14.5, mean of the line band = 13.4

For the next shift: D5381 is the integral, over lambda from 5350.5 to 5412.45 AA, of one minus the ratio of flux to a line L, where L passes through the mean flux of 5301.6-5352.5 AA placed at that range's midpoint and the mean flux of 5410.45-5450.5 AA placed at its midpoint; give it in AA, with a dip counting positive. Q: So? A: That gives 0.63 AA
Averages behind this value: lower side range 15.3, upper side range 14.4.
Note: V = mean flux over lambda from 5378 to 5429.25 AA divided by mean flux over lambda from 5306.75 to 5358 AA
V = 0.94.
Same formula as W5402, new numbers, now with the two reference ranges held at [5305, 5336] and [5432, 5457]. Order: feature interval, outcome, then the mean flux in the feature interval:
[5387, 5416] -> 0.04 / 13.8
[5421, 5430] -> -0.05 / 14.7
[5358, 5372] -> 0.04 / 14.1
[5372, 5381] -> -0.12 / 16.2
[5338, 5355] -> -0.06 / 15.6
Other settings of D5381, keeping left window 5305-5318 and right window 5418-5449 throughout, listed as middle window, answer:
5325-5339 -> 0.3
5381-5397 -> 0.8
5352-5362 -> -0.2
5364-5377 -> 0.4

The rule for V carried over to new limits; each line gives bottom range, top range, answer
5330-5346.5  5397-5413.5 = 0.89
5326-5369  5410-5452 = 0.94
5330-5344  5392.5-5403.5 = 0.85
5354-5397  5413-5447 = 0.97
